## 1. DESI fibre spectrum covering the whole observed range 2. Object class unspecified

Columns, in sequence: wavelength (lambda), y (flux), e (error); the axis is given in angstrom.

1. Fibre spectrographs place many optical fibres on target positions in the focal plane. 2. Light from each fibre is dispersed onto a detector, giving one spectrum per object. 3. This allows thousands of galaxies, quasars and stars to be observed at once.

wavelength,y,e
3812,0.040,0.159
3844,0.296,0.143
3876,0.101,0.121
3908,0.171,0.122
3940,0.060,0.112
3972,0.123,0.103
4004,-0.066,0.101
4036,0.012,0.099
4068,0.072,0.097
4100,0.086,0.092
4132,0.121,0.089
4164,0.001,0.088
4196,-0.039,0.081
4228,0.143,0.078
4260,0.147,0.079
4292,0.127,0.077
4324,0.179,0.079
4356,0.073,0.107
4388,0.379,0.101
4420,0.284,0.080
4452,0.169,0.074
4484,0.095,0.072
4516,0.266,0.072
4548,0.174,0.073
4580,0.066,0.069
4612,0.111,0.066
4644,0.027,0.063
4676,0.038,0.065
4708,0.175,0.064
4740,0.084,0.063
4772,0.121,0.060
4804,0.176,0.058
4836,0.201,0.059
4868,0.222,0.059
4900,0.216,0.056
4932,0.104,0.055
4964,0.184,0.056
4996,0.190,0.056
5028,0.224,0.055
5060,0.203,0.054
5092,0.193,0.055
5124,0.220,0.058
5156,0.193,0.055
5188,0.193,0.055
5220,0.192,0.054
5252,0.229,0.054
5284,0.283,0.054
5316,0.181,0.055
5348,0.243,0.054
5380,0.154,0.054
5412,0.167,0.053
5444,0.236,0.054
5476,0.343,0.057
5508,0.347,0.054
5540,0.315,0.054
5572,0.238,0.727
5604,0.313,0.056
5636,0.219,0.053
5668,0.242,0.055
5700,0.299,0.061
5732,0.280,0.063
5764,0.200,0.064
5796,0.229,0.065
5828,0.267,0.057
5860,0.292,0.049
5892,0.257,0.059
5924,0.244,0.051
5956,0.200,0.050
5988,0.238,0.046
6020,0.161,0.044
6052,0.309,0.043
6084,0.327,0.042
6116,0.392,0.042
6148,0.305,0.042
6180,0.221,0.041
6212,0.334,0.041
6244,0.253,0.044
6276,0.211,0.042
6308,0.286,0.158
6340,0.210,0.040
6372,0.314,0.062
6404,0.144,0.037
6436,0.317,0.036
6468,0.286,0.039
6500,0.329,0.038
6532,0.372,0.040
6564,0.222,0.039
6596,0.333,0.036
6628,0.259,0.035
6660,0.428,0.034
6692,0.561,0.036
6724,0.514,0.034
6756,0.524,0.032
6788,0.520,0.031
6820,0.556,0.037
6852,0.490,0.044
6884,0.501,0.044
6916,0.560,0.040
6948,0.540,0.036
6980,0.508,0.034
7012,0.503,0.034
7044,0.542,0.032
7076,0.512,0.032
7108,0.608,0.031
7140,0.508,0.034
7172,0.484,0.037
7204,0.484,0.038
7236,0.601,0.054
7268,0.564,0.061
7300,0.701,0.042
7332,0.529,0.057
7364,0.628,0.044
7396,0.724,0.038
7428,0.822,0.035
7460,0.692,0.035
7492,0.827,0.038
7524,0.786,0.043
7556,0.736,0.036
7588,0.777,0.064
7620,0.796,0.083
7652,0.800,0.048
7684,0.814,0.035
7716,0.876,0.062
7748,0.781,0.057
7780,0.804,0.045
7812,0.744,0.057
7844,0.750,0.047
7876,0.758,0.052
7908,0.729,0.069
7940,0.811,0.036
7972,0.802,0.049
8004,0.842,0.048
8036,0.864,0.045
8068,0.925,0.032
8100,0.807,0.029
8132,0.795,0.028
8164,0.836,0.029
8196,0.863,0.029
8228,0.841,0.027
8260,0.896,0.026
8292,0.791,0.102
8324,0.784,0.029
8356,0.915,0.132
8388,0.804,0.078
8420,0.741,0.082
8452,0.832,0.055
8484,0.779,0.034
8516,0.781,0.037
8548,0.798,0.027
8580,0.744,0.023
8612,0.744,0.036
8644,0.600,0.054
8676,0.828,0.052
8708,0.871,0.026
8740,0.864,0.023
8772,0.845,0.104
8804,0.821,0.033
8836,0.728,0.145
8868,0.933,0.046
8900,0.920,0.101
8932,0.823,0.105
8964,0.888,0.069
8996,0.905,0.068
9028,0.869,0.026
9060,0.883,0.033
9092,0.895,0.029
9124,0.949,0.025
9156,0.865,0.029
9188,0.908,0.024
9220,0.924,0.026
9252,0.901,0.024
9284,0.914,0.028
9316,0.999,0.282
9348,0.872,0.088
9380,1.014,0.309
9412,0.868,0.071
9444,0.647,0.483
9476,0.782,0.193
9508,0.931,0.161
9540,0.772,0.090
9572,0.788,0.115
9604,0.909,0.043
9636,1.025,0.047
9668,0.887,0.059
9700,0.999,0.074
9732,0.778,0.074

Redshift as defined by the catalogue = 0.671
